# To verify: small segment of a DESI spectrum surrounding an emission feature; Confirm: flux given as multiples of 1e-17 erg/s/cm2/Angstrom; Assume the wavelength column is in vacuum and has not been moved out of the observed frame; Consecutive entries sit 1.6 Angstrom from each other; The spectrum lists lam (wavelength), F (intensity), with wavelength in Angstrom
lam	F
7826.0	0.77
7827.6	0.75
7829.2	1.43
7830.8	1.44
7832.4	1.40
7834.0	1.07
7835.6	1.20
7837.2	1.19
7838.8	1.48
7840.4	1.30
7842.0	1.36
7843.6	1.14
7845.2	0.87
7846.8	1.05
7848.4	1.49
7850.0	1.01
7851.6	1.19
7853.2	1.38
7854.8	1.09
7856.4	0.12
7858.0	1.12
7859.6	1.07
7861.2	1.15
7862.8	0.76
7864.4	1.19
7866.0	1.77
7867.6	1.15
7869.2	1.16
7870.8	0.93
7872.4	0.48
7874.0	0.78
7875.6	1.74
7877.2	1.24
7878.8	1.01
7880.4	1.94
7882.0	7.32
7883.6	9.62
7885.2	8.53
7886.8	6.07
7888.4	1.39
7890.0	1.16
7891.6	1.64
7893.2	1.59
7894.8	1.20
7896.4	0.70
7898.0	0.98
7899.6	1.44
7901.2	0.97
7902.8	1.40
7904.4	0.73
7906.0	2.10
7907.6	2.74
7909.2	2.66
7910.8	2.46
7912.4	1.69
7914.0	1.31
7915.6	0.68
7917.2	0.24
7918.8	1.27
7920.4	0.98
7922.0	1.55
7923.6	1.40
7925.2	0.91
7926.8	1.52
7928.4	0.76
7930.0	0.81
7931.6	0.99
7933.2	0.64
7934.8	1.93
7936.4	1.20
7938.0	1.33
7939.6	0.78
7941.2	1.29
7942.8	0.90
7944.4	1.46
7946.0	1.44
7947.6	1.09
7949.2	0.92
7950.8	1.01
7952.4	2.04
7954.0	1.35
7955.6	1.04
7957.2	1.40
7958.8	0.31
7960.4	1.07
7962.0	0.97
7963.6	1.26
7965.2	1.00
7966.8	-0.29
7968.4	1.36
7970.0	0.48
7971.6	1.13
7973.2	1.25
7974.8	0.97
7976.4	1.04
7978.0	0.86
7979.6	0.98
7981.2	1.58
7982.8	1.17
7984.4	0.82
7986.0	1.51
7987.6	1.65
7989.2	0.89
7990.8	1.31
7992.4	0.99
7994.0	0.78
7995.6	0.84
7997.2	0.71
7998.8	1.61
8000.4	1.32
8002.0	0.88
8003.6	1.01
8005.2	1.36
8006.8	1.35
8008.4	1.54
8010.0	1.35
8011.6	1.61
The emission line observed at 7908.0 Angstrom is [N II]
